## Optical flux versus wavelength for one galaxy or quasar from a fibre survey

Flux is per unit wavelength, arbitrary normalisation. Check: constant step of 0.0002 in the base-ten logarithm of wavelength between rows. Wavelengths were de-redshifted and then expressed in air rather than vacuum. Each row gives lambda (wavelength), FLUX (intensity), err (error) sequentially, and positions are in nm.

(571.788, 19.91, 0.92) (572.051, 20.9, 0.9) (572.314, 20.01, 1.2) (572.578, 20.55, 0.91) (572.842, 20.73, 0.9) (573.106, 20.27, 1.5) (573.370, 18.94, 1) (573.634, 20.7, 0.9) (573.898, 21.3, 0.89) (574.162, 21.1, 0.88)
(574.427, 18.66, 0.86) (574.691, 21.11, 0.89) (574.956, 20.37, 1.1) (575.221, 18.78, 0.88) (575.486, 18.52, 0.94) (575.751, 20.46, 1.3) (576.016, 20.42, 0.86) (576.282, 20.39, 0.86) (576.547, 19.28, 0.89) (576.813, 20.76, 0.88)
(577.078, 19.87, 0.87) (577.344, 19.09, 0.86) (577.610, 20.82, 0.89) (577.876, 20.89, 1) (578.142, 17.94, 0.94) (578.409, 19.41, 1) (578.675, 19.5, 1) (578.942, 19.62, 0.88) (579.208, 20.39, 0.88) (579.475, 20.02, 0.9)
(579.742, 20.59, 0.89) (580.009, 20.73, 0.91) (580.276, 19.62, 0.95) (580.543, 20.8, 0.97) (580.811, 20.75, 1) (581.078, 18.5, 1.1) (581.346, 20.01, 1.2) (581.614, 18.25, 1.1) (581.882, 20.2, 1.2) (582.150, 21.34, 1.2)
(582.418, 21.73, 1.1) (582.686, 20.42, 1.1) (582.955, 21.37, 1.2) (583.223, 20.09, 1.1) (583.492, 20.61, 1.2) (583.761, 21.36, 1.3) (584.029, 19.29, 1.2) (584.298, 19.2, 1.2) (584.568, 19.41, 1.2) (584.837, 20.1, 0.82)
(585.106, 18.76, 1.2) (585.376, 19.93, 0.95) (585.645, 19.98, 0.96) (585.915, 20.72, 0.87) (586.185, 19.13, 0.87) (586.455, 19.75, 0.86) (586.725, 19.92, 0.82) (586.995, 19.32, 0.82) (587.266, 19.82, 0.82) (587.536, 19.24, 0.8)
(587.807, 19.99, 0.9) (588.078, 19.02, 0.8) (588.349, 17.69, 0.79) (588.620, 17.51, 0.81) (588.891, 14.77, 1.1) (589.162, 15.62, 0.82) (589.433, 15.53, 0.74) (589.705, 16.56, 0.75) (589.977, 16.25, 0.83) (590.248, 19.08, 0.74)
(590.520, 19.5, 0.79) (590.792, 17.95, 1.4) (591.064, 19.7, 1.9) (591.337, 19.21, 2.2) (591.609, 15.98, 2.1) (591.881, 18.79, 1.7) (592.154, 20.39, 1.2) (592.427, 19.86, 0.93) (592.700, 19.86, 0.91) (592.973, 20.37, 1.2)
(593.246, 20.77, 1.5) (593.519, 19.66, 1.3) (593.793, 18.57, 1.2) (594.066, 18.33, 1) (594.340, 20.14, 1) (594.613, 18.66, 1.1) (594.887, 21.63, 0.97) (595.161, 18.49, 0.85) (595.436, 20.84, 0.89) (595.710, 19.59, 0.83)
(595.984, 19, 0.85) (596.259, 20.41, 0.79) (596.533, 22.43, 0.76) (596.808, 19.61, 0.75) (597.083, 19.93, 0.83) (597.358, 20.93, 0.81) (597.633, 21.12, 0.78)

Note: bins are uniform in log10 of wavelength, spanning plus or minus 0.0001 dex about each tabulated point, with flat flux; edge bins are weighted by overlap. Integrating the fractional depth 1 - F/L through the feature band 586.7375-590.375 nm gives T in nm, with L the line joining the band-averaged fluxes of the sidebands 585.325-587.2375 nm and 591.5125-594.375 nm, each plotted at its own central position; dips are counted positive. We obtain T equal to 0.35 nm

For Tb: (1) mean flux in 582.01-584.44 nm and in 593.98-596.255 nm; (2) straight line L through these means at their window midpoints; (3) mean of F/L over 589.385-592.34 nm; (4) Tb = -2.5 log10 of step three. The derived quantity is 0.10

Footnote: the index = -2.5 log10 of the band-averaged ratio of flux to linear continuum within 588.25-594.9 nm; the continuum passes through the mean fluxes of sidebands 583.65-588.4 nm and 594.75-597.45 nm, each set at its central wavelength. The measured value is 0.087 mag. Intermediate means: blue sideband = 19.6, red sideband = 20.3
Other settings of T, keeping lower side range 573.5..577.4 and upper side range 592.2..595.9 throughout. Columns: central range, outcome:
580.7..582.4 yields 0.00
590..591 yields 0.06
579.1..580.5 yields -0.02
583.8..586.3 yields 0.03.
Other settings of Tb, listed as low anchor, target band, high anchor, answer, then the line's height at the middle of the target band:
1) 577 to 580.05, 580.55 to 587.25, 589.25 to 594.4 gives -0.033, 19.4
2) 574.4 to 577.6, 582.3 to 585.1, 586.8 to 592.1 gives -0.081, 18.8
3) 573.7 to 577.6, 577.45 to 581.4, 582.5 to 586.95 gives 0.004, 20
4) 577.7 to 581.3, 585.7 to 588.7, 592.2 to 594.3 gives 0.025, 19.8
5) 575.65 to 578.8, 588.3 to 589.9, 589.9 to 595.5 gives 0.196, 19.4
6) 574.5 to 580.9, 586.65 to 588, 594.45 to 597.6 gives 0.026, 20.1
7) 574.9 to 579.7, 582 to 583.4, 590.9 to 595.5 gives -0.068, 19.7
